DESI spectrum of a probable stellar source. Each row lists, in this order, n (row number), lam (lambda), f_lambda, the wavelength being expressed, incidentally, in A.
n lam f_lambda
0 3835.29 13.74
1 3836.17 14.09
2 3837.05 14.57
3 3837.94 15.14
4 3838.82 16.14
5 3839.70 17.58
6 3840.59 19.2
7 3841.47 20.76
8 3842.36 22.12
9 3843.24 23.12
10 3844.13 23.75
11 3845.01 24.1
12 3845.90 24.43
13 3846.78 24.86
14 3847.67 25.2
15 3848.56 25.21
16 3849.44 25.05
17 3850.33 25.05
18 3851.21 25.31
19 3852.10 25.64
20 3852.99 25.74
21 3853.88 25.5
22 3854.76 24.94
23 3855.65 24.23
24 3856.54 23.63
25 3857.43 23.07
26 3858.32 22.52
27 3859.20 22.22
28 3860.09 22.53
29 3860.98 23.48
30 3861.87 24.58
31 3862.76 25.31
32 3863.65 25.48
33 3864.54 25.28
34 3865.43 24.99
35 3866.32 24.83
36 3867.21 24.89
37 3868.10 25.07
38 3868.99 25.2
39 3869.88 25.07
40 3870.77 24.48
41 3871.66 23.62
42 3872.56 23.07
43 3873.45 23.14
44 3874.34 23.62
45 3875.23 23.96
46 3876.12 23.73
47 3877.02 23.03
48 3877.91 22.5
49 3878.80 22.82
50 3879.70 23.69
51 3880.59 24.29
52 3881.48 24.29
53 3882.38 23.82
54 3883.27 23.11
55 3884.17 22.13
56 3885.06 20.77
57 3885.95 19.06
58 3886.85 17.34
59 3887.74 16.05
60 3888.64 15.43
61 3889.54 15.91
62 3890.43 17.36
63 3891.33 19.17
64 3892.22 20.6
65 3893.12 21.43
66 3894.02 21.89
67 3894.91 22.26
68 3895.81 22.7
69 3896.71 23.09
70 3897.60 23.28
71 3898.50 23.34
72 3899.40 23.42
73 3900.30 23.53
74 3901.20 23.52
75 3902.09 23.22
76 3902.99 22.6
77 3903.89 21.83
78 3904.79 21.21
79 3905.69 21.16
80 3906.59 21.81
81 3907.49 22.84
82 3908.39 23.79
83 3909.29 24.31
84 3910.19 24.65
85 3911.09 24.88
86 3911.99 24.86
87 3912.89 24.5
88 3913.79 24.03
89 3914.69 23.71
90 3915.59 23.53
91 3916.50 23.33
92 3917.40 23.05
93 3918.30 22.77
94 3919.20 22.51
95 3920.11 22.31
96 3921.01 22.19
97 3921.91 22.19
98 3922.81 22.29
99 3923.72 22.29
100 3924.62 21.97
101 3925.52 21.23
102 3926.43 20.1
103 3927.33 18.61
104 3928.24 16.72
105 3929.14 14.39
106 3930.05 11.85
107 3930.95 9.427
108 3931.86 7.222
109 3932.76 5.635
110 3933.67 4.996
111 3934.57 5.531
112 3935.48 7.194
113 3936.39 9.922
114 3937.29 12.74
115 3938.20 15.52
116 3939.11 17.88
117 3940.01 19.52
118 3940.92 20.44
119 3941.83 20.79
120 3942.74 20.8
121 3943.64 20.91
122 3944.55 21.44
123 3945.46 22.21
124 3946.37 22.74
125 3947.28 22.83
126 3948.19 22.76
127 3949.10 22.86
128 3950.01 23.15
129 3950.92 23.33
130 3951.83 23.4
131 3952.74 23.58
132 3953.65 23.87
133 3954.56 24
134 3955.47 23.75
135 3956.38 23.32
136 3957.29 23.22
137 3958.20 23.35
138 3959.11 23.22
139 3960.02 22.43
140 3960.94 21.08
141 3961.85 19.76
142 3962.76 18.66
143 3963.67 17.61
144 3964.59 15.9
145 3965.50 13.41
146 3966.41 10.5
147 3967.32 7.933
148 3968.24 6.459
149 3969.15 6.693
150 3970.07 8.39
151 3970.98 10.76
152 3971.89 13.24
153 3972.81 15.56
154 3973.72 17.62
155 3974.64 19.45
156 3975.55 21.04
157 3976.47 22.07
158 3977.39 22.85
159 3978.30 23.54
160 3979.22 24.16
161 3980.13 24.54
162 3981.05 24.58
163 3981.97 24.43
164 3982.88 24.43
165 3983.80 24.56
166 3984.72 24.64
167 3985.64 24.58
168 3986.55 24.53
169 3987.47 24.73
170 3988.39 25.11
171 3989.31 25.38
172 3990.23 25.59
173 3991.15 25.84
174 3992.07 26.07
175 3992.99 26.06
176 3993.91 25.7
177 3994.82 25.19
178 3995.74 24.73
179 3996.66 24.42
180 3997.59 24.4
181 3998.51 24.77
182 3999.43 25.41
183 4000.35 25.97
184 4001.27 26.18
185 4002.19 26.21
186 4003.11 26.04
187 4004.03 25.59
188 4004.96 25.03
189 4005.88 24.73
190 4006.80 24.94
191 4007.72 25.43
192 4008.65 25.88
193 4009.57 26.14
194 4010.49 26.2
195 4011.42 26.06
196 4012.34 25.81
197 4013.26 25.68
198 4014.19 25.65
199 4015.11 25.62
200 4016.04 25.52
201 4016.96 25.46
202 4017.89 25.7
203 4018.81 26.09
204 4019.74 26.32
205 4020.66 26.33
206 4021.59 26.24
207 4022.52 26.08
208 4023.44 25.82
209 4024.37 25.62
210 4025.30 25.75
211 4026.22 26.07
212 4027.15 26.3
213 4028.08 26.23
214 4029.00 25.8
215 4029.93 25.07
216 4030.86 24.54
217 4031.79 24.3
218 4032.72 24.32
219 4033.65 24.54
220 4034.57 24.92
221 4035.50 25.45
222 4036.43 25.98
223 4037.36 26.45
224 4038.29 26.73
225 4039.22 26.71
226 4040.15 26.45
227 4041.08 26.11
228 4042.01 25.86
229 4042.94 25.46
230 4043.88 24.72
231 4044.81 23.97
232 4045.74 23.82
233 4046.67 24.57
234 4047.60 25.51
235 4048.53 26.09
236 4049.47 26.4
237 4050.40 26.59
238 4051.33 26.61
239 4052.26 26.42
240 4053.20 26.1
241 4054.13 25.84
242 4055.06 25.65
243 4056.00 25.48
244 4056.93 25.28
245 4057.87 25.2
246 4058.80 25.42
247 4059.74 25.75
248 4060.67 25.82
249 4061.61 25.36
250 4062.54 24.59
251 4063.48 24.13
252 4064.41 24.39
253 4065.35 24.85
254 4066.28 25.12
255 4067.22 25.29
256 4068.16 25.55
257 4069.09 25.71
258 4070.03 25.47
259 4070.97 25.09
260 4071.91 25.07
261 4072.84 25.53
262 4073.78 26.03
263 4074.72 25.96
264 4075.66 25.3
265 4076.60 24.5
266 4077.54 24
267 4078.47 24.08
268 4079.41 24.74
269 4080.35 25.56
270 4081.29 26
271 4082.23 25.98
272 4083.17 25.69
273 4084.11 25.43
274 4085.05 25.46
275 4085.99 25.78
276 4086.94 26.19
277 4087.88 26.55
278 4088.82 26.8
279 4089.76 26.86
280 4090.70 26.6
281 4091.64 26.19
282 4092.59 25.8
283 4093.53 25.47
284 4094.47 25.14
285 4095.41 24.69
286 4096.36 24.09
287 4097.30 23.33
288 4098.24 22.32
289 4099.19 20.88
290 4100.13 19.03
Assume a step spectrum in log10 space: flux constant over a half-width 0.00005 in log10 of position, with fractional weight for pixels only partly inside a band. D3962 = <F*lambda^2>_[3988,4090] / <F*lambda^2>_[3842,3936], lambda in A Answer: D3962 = 1.3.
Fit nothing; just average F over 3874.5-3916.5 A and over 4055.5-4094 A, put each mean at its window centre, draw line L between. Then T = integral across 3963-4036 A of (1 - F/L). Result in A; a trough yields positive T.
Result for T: 3.1 A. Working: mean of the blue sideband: 22.2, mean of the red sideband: 25.5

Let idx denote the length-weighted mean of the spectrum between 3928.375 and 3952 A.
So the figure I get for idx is 16.4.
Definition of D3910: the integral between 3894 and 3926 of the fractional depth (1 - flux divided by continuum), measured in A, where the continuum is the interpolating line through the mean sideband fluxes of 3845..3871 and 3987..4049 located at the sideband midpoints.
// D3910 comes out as 2.5 A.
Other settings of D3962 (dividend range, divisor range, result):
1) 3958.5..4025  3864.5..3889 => 1.05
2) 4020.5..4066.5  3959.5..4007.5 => 1.22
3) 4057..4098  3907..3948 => 1.43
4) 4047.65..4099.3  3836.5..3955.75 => 1.30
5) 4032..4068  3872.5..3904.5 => 1.27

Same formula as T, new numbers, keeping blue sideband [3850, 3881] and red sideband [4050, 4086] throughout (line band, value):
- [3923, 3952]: 8.8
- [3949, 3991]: 7.5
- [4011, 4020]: -0.2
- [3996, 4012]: -0.3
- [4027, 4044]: -0.3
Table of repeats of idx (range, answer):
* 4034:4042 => 26.1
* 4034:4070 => 25.5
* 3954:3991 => 20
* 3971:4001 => 23.4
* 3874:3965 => 20.6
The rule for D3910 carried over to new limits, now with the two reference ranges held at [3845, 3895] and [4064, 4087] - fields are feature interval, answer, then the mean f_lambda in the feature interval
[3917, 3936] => 5.9 A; 16.4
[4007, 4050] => -1.5 A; 25.6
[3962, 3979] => 6.2 A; 15.3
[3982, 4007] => -0.8 A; 25.2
